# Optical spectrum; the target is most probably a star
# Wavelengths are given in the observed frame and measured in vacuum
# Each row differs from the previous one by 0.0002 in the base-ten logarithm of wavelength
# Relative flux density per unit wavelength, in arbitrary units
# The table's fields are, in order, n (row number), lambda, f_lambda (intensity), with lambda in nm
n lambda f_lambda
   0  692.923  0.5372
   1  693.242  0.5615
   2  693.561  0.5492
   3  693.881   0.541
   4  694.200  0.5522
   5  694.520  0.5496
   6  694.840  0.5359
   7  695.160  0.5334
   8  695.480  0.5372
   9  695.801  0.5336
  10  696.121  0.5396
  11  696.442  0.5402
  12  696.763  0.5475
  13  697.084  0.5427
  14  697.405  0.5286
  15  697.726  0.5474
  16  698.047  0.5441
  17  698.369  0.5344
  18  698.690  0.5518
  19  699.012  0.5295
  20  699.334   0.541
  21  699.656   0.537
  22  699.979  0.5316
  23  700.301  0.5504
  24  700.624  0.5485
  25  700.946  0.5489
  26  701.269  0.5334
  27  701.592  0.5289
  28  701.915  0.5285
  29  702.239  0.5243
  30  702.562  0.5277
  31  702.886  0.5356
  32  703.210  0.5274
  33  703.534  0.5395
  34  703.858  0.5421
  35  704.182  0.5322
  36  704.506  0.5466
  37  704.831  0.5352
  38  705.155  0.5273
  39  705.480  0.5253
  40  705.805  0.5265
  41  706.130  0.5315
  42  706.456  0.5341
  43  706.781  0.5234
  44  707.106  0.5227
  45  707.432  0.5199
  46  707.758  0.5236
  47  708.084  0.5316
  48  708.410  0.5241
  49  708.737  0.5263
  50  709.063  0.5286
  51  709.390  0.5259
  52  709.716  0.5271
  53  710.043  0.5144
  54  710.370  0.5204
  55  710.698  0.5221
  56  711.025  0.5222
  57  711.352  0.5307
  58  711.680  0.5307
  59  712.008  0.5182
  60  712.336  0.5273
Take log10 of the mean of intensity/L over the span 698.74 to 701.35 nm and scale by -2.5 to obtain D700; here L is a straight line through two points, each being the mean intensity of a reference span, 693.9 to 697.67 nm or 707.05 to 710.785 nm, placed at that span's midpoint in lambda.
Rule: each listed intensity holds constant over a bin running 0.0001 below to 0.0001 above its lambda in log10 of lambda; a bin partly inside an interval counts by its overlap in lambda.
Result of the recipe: -0.01 mag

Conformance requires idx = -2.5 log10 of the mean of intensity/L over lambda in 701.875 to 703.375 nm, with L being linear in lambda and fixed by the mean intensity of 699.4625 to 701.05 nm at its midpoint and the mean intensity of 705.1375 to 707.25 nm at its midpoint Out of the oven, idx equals 0.02 mag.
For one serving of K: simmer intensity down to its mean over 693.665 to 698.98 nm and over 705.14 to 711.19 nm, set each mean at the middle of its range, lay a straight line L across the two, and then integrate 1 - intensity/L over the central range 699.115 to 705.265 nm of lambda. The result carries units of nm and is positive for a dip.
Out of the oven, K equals -0.03 nm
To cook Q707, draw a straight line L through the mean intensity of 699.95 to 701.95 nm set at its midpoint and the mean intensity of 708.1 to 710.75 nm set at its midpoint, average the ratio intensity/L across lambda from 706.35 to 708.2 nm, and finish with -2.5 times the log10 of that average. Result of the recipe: 0.005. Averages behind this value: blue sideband 0.54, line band 0.526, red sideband 0.524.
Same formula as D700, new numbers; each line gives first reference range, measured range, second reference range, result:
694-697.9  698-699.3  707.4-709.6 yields -0.004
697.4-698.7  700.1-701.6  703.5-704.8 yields -0.005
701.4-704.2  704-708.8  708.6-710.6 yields -0.003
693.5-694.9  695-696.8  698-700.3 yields 0.011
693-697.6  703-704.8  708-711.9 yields -0.010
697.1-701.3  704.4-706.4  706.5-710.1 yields -0.003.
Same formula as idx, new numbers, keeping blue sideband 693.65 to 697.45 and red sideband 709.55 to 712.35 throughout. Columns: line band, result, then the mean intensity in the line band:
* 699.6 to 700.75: -0.01 mag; 0.542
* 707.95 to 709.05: 0.00 mag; 0.527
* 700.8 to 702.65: 0.00 mag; 0.532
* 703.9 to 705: -0.02 mag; 0.539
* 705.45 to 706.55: 0.00 mag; 0.529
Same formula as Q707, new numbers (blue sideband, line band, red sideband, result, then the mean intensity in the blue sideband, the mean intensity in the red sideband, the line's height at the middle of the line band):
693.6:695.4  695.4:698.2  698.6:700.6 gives 0.00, 0.543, 0.54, 0.542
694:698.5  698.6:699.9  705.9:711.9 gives 0.00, 0.541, 0.525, 0.537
